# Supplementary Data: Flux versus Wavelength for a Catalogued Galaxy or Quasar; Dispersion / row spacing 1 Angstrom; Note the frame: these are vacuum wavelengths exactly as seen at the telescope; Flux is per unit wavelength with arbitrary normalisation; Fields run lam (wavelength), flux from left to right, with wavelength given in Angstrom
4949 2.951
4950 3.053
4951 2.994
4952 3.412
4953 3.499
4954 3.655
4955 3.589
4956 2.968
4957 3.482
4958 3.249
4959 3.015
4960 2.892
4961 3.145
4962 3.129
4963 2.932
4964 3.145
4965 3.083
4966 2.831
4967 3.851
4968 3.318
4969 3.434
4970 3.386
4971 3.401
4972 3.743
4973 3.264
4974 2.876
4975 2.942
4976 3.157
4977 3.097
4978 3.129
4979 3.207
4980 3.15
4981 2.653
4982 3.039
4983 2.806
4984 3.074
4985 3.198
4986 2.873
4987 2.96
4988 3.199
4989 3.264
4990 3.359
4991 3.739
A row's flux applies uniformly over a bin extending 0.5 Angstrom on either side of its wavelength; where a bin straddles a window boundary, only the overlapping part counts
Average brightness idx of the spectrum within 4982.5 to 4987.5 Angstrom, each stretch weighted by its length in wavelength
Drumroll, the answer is 2.98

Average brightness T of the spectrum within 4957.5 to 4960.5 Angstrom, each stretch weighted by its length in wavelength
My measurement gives 3.05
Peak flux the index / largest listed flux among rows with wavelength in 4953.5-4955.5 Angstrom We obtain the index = 3.655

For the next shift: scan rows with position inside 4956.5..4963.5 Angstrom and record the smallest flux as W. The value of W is 2.892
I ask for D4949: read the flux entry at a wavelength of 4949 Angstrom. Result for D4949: 2.951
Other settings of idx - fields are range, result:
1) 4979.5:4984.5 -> 2.94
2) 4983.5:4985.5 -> 3.14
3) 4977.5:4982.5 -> 3.04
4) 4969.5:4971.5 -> 3.39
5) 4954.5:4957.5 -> 3.35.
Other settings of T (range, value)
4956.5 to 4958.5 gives 3.37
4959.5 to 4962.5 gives 3.06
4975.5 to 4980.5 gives 3.15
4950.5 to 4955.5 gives 3.43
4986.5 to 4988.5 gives 3.08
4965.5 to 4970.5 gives 3.36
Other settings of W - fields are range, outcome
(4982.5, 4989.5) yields 2.806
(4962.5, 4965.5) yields 2.932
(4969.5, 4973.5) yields 3.264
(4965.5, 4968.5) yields 2.831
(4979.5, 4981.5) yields 2.653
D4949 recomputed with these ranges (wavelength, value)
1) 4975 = 2.942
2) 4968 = 3.318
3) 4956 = 2.968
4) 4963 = 2.932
